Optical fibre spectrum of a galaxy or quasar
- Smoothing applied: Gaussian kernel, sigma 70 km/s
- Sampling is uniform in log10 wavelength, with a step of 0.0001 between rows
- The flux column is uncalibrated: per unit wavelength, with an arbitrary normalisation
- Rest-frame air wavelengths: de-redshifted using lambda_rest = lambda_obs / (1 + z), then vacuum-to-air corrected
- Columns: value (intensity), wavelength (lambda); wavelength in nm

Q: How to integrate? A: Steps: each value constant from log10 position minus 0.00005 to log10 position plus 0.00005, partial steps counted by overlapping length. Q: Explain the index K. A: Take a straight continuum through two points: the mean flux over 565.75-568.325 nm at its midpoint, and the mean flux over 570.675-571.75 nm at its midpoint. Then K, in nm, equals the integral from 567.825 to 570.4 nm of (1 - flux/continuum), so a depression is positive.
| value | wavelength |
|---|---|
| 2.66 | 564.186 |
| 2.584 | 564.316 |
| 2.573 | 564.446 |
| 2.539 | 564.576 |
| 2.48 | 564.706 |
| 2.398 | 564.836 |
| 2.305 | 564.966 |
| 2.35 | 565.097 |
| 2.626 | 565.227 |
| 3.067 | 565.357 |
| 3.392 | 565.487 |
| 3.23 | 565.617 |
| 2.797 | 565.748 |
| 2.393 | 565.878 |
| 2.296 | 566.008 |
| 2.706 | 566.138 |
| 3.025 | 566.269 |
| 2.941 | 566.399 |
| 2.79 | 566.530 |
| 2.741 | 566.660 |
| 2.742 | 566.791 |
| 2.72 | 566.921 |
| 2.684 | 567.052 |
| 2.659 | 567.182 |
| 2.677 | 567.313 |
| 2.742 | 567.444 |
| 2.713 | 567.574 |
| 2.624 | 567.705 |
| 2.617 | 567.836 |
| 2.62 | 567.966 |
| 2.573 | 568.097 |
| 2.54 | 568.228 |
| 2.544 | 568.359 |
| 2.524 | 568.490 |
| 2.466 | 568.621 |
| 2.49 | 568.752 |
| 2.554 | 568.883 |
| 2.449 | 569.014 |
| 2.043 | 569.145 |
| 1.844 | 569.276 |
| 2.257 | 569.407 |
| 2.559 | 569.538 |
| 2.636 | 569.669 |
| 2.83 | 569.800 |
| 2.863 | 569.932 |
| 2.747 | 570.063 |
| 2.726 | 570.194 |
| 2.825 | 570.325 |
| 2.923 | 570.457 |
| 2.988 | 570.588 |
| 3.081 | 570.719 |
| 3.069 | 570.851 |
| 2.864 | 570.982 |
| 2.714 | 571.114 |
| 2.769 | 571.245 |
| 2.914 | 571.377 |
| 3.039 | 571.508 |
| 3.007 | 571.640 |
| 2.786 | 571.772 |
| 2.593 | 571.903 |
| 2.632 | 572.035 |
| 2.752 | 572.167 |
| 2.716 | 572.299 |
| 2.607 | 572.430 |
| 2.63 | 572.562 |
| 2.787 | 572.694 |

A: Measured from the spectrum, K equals 0.24 nm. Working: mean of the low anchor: 2.68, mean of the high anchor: 2.92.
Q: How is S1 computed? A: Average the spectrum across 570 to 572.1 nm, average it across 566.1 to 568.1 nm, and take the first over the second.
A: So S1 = 1.05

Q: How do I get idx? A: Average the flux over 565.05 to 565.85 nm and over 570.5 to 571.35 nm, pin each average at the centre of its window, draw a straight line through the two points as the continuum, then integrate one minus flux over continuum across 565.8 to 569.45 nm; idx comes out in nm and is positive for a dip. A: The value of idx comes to 0.42 nm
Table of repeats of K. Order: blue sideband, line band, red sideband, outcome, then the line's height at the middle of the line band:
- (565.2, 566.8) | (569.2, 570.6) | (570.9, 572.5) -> 0.08 nm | 2.8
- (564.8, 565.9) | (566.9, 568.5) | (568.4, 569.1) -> -0.04 nm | 2.57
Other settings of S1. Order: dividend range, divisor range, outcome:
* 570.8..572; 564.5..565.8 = 1.05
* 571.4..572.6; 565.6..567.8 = 1.01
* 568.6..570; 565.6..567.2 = 0.90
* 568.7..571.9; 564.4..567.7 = 1.00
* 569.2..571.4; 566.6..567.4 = 1.01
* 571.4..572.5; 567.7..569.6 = 1.14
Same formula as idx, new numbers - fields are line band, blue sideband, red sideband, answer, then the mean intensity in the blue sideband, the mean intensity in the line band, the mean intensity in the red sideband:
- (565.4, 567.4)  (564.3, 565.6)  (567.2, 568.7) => -0.12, 2.66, 2.79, 2.6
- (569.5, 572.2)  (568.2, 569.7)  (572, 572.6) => -0.29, 2.4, 2.83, 2.67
